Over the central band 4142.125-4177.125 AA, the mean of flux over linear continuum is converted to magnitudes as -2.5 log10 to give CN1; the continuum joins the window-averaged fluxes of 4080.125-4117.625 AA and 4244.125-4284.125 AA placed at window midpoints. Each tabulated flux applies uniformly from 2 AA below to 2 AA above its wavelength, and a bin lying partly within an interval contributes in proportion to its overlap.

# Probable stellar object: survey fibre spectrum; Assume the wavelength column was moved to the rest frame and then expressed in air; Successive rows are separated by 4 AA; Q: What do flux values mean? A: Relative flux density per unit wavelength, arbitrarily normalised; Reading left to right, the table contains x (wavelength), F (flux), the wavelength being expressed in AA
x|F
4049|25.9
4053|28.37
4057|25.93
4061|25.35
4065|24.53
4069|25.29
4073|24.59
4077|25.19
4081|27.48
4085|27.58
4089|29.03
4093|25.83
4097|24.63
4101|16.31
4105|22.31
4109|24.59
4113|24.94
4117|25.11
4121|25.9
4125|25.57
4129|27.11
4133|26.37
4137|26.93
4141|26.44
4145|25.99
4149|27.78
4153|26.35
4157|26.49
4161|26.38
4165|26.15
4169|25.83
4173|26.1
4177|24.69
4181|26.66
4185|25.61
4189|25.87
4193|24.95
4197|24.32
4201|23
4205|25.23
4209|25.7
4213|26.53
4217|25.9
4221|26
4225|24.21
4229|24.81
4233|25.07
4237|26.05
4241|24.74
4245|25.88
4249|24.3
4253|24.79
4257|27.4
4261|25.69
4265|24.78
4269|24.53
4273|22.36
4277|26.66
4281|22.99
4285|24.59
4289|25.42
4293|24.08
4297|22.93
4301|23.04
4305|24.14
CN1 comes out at -0.06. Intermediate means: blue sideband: 24.7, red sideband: 24.9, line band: 26.3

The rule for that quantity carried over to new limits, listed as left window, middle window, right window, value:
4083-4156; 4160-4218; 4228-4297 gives -0.01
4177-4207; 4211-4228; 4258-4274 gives -0.03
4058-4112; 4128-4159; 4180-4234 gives -0.07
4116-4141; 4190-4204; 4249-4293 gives 0.06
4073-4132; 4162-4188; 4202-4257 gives -0.03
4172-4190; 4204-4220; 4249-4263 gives -0.01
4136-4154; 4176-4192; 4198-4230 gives 0.00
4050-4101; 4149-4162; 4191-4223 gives -0.05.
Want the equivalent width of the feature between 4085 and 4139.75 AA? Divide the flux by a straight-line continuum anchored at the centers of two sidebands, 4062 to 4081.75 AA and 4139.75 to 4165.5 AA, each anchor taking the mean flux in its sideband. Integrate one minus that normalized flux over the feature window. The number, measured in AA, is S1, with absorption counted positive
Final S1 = 1.74 AA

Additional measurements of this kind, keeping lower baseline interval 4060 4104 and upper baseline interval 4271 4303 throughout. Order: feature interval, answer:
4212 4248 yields -1.7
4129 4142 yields -1.0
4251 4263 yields -0.9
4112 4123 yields -0.2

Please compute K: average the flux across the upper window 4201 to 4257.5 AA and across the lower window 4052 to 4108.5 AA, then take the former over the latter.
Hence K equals 1.01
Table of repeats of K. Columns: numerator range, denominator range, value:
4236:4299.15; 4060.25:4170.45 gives 0.97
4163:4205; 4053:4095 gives 0.97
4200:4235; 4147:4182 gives 0.96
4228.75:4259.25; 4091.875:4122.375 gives 1.08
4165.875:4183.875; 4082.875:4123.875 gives 1.05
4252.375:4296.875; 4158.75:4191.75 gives 0.96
